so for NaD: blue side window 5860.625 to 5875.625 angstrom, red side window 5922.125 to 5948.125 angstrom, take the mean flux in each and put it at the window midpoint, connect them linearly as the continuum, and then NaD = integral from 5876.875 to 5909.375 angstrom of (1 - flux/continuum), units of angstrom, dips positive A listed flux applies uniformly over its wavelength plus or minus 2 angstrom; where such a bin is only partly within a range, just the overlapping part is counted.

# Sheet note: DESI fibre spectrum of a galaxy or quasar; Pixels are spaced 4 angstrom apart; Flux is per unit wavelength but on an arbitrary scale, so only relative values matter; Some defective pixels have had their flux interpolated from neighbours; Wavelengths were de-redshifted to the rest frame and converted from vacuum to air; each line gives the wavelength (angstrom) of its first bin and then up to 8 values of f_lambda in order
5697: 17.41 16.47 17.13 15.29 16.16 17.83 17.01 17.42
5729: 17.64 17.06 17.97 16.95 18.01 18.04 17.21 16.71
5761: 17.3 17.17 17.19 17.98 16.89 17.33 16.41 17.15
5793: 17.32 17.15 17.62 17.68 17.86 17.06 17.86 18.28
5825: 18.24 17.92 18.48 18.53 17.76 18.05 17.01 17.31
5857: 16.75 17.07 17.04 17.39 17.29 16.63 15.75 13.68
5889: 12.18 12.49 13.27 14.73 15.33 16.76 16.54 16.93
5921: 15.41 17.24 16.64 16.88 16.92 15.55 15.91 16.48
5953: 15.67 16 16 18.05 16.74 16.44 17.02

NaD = 5.0 angstrom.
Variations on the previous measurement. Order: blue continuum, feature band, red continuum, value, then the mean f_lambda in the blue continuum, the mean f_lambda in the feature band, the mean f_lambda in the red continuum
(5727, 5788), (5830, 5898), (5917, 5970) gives 1.9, 17.3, 16.3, 16.4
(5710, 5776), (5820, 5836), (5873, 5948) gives -1.8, 17.3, 18.2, 15.6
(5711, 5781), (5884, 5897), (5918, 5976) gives 3.0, 17.3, 12.8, 16.4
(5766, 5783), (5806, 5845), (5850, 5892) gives -3.1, 17.3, 18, 16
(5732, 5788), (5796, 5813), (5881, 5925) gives -1.0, 17.3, 17.5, 14.9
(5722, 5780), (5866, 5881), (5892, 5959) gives -0.6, 17.4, 16.9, 15.9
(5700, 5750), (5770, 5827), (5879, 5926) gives -4.3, 17.1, 17.5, 15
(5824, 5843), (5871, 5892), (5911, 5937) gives 2.9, 18.2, 15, 16.6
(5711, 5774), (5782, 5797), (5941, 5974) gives 0.1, 17.3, 17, 16.4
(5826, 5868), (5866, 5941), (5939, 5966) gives 5.1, 17.6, 15.7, 16.2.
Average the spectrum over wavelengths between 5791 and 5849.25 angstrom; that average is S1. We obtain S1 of 17.8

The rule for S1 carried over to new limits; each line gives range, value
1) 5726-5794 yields 17.3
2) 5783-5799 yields 17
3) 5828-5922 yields 16.3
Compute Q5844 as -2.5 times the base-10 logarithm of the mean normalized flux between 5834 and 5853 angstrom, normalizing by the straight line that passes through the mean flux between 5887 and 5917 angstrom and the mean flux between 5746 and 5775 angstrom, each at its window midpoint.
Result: -0.13 mag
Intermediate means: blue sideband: 17.4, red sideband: 14.6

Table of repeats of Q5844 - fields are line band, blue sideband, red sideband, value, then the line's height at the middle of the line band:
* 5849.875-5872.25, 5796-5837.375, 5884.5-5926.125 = -0.05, 16.4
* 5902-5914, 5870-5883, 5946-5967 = 0.03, 16.5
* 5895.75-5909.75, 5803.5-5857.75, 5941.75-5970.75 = 0.14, 17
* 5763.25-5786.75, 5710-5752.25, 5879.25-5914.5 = -0.04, 16.6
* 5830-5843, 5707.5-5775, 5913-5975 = -0.08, 16.9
